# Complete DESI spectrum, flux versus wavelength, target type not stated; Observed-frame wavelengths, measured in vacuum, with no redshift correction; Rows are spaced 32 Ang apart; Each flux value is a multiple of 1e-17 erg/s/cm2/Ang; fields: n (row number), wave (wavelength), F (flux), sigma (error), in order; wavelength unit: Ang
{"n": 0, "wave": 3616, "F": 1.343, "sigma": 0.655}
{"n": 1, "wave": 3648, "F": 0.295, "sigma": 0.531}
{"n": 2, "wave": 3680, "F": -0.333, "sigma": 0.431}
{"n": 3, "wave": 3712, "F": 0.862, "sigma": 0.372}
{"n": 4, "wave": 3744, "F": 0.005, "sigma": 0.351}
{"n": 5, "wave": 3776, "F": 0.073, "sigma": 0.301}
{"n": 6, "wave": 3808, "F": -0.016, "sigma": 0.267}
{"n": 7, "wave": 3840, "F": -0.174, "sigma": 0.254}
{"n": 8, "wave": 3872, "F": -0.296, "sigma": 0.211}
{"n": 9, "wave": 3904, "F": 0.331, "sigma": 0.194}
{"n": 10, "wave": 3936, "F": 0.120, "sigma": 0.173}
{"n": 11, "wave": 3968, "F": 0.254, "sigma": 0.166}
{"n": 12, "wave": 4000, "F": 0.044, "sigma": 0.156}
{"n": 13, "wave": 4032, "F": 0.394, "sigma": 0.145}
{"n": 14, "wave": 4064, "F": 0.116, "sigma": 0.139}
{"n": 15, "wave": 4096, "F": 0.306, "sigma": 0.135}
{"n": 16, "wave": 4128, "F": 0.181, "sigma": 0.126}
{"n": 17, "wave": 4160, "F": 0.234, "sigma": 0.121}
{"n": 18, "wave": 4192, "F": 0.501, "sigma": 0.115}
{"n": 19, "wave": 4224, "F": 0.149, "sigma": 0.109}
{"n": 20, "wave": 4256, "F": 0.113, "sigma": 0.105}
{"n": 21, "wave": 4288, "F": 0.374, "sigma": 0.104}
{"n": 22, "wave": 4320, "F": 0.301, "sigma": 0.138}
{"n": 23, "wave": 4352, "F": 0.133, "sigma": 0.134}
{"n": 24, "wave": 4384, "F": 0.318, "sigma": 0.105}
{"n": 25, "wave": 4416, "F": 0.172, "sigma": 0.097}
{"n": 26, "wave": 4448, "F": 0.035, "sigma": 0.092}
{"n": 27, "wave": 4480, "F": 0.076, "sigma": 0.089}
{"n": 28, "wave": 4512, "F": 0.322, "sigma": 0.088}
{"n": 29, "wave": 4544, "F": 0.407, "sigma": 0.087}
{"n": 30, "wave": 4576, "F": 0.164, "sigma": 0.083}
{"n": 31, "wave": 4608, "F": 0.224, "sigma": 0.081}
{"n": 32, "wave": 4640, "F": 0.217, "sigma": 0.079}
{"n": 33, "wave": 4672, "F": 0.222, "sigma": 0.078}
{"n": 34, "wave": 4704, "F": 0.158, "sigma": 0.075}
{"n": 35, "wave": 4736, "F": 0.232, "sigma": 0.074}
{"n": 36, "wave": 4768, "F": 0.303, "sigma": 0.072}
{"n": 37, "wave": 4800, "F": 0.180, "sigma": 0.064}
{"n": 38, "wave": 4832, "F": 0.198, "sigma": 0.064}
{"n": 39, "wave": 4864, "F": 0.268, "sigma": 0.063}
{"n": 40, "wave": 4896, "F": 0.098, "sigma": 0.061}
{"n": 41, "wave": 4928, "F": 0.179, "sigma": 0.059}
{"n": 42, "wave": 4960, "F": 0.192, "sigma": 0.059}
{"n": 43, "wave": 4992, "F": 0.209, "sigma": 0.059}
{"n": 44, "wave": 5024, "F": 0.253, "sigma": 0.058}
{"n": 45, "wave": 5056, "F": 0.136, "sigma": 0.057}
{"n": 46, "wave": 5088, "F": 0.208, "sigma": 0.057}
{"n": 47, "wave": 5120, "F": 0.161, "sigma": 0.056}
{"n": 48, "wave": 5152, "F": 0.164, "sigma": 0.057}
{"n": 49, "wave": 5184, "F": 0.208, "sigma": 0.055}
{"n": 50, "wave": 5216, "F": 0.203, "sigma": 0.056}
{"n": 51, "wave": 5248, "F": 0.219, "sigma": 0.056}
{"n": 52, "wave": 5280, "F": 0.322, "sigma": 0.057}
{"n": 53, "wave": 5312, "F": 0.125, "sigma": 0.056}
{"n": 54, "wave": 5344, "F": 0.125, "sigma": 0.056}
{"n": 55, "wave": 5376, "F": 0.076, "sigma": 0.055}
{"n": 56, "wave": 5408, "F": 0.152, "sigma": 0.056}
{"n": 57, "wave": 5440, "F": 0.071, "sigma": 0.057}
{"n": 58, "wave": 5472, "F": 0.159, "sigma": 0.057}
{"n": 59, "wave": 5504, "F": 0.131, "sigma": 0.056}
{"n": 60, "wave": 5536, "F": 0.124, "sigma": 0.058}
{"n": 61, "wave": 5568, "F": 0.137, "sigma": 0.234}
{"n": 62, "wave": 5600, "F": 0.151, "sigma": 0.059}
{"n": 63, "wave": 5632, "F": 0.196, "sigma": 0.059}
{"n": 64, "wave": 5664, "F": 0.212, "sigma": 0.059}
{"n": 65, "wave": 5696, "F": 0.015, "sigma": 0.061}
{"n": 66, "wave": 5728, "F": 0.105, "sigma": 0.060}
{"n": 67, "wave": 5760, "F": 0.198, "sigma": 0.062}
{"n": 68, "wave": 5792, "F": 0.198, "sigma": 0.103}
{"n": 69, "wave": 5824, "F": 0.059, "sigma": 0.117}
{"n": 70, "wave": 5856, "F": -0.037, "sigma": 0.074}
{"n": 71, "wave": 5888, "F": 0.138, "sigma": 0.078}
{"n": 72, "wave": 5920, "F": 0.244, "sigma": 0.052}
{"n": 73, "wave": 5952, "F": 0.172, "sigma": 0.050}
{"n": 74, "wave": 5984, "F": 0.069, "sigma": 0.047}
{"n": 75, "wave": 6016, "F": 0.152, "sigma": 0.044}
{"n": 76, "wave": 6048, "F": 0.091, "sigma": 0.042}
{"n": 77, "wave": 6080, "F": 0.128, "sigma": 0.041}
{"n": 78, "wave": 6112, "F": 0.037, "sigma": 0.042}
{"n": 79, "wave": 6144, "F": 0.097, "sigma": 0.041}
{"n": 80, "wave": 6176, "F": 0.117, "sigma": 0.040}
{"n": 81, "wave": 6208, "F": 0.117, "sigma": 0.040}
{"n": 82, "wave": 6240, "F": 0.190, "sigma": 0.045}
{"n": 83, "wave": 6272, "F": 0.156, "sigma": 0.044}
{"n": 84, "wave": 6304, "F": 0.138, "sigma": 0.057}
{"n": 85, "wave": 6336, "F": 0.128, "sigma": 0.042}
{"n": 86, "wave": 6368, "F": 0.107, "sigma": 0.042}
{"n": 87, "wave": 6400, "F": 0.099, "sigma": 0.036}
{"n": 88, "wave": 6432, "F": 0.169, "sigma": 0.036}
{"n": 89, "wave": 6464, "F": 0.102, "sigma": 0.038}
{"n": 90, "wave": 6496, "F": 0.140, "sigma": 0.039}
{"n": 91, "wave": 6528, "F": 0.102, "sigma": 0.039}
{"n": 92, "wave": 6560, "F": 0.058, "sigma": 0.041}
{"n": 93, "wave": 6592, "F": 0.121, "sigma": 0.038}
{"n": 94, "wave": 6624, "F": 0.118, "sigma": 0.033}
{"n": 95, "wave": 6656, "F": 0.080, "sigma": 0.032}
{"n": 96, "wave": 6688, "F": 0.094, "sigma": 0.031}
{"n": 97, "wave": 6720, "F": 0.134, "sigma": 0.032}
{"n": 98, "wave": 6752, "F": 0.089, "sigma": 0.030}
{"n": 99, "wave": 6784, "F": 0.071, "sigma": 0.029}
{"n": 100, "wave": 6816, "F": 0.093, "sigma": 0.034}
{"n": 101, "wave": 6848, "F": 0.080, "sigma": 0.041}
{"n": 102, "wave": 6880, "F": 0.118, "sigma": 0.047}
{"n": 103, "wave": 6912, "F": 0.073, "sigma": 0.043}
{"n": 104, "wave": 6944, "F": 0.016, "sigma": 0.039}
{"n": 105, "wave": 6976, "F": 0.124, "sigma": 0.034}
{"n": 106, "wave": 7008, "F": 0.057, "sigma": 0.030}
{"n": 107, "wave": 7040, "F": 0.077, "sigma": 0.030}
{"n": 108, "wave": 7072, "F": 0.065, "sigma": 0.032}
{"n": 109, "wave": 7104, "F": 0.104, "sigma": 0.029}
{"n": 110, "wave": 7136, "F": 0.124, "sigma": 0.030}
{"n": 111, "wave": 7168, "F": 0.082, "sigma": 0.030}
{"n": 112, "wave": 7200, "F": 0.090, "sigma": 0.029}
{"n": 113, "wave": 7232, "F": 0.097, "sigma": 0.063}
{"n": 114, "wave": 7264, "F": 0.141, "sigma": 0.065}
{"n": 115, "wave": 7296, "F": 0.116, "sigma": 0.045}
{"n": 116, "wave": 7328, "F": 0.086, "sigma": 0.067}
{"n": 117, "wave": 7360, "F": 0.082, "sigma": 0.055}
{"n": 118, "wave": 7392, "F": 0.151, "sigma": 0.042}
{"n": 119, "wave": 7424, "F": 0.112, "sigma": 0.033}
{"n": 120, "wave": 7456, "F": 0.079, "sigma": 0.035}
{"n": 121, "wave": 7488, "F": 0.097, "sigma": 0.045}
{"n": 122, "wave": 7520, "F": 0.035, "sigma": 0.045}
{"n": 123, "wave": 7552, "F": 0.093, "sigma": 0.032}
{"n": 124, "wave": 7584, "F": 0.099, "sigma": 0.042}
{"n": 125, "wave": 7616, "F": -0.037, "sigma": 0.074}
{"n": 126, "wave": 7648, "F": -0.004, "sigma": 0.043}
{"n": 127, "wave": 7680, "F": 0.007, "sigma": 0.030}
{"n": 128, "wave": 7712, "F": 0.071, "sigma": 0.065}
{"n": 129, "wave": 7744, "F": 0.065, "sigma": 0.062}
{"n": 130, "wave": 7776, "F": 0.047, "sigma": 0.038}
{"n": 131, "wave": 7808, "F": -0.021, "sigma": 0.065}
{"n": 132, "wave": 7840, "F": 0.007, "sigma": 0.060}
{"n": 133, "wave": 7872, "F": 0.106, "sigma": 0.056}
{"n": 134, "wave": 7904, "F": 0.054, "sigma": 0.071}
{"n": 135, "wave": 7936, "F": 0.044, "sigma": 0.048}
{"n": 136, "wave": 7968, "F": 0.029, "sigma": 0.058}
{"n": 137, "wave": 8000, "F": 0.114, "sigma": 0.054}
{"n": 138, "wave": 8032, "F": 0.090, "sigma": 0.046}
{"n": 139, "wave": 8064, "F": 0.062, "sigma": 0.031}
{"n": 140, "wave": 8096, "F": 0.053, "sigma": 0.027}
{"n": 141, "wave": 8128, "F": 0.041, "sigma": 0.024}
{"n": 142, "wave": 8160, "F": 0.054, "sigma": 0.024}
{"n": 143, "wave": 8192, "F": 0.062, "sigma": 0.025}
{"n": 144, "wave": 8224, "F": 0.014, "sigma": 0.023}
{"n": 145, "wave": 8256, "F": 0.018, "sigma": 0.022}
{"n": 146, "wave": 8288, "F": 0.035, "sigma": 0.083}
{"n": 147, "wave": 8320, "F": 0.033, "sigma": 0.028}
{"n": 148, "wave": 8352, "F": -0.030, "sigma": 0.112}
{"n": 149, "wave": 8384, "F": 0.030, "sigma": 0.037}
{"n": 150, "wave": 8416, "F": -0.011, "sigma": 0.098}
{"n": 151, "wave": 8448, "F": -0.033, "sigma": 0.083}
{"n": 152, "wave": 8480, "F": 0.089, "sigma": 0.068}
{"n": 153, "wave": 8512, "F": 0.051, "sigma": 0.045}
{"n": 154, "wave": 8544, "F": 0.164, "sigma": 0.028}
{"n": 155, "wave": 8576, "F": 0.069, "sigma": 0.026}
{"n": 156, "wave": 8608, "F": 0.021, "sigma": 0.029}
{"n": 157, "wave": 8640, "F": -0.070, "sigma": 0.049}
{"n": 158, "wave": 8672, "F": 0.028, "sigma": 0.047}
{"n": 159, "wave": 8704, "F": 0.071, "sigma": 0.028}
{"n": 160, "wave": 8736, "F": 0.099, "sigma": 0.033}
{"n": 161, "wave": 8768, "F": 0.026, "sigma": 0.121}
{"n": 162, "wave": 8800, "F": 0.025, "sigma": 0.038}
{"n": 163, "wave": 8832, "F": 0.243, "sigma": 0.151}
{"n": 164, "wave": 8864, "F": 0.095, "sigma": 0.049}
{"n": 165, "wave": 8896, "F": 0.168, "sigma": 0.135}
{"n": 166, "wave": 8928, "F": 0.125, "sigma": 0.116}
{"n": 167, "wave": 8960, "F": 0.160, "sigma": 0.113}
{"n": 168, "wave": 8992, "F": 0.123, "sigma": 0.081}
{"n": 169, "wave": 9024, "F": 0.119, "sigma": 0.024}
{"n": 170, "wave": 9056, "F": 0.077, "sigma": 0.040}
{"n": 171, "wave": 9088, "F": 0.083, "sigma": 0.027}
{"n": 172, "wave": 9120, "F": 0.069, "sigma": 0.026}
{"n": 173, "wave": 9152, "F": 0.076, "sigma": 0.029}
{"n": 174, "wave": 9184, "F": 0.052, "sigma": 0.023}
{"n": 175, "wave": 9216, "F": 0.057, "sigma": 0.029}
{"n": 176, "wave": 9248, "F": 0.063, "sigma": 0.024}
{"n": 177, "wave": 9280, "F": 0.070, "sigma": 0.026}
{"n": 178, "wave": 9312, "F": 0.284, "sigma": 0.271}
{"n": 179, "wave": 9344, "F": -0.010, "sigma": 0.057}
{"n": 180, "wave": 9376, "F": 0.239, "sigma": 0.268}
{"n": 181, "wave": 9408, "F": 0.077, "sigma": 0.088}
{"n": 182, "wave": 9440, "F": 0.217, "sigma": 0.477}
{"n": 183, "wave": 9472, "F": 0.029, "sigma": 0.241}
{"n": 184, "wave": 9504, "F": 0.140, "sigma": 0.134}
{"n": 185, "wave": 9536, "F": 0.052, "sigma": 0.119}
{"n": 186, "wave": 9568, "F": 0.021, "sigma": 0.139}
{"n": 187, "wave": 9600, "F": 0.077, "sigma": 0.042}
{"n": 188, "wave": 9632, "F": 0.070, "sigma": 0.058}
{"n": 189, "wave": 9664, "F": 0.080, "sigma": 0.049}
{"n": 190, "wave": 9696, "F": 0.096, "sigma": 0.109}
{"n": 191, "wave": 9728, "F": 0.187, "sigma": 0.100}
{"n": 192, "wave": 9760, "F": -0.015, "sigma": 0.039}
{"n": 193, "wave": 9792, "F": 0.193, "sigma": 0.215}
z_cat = 1.292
